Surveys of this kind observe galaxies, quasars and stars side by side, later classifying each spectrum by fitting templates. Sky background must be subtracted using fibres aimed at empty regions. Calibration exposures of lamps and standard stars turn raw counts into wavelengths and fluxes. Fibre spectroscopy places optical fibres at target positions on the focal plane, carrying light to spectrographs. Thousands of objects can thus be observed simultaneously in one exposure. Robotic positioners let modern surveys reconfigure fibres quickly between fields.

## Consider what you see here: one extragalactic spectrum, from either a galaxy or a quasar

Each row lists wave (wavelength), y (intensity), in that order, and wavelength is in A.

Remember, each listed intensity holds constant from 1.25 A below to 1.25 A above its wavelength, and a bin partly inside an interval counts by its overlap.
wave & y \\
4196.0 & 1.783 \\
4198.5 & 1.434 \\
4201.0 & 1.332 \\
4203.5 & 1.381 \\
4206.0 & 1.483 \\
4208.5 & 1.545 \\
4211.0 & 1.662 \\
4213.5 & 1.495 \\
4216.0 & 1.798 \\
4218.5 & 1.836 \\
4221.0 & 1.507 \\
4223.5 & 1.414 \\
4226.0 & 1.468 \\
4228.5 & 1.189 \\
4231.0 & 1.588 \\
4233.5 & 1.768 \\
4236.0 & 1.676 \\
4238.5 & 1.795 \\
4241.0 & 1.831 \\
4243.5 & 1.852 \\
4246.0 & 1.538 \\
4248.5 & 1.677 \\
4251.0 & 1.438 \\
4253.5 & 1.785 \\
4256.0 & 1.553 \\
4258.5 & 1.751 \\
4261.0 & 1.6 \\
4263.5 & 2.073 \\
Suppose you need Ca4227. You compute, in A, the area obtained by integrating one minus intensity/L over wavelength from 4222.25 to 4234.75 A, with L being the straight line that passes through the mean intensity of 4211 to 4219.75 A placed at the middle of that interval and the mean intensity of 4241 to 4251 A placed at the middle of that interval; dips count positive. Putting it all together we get 1.5 A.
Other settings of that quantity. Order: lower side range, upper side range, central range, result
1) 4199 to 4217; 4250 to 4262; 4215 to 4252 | -1.1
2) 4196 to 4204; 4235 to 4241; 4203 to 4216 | -0.2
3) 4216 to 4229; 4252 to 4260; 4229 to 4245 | -1.2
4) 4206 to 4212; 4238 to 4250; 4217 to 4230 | 1.2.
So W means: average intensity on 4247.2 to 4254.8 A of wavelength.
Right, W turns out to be 1.63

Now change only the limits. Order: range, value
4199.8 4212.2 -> 1.48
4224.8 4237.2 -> 1.54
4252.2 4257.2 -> 1.67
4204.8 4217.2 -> 1.6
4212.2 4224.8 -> 1.61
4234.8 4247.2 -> 1.74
